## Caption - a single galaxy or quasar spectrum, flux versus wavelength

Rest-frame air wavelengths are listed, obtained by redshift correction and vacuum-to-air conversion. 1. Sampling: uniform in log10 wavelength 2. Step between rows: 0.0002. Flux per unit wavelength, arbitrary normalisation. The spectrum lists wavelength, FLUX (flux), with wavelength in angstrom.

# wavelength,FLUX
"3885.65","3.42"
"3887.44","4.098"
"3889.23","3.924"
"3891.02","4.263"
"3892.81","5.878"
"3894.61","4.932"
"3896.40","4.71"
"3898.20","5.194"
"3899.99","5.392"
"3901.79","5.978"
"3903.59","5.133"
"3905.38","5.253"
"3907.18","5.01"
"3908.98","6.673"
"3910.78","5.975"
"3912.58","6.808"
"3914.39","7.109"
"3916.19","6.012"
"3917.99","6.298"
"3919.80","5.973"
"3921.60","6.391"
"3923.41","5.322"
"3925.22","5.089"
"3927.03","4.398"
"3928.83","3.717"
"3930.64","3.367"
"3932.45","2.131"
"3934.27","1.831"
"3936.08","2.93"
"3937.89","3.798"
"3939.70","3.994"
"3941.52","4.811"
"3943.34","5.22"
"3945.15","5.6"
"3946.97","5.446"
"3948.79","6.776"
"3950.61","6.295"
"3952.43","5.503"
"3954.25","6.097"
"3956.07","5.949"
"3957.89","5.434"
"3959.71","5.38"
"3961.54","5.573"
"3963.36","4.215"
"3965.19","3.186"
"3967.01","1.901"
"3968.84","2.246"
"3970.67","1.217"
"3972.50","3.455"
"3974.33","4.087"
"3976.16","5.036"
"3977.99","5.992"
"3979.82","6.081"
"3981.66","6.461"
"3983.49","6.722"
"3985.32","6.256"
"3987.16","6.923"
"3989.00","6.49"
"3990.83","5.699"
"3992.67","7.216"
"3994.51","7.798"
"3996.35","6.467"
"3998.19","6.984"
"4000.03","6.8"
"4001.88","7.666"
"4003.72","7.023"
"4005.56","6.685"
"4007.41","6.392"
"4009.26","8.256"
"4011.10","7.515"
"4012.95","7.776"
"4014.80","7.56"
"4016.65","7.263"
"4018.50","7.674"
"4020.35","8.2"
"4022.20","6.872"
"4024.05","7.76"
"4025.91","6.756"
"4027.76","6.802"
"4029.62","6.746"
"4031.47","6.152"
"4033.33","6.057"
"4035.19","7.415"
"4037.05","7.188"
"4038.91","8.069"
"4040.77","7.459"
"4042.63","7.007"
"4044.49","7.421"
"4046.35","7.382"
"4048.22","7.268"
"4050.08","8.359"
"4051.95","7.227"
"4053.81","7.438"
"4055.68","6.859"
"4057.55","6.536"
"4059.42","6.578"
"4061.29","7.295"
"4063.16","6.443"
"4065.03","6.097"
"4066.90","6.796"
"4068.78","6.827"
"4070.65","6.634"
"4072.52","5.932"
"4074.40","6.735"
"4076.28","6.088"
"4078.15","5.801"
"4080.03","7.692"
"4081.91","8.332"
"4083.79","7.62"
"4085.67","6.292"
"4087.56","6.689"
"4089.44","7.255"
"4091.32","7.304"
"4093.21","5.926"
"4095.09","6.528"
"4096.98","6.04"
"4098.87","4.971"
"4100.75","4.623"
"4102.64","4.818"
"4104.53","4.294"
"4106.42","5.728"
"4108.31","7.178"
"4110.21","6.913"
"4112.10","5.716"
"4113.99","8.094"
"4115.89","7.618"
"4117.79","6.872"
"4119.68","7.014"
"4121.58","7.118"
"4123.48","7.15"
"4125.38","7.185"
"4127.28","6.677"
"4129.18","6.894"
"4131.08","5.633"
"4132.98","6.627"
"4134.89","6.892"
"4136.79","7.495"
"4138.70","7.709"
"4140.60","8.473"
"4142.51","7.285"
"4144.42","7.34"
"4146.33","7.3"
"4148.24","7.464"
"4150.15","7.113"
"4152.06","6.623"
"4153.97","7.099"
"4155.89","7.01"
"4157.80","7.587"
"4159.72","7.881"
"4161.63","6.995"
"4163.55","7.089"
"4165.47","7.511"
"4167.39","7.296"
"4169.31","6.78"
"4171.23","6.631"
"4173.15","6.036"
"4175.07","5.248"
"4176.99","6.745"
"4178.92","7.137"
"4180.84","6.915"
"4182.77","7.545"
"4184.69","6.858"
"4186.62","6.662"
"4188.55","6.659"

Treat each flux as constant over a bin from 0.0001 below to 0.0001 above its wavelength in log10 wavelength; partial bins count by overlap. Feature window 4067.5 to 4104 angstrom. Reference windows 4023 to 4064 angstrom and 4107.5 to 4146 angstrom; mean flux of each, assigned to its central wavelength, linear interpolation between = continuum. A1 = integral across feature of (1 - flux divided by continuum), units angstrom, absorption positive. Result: 3.6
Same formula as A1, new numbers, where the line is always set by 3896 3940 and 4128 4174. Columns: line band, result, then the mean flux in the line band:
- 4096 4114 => 2.6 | 5.72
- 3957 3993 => 3.8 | 4.94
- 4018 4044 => -4.9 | 7.15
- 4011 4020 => -2.6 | 7.6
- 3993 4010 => -4.0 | 7.11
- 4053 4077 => -1.2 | 6.63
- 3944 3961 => -1.6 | 5.82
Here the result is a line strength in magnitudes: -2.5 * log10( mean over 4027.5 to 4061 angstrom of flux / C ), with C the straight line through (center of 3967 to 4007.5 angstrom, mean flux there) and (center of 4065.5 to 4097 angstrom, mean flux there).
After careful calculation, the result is -0.120 mag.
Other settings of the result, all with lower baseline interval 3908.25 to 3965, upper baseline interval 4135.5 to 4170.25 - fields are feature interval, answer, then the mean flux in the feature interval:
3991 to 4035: -0.20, 7.13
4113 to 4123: -0.05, 7.32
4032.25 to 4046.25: -0.17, 7.23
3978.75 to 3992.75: -0.14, 6.43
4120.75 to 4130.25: 0.01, 6.99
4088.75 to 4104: 0.15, 5.87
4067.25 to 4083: -0.04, 6.77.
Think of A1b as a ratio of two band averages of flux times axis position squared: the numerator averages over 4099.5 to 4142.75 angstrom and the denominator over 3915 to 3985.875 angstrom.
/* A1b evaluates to 1.5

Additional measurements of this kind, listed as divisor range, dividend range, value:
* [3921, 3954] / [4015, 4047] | 1.64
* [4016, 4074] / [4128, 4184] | 1.06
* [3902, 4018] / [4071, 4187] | 1.33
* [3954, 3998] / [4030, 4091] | 1.38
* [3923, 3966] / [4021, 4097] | 1.57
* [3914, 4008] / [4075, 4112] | 1.27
